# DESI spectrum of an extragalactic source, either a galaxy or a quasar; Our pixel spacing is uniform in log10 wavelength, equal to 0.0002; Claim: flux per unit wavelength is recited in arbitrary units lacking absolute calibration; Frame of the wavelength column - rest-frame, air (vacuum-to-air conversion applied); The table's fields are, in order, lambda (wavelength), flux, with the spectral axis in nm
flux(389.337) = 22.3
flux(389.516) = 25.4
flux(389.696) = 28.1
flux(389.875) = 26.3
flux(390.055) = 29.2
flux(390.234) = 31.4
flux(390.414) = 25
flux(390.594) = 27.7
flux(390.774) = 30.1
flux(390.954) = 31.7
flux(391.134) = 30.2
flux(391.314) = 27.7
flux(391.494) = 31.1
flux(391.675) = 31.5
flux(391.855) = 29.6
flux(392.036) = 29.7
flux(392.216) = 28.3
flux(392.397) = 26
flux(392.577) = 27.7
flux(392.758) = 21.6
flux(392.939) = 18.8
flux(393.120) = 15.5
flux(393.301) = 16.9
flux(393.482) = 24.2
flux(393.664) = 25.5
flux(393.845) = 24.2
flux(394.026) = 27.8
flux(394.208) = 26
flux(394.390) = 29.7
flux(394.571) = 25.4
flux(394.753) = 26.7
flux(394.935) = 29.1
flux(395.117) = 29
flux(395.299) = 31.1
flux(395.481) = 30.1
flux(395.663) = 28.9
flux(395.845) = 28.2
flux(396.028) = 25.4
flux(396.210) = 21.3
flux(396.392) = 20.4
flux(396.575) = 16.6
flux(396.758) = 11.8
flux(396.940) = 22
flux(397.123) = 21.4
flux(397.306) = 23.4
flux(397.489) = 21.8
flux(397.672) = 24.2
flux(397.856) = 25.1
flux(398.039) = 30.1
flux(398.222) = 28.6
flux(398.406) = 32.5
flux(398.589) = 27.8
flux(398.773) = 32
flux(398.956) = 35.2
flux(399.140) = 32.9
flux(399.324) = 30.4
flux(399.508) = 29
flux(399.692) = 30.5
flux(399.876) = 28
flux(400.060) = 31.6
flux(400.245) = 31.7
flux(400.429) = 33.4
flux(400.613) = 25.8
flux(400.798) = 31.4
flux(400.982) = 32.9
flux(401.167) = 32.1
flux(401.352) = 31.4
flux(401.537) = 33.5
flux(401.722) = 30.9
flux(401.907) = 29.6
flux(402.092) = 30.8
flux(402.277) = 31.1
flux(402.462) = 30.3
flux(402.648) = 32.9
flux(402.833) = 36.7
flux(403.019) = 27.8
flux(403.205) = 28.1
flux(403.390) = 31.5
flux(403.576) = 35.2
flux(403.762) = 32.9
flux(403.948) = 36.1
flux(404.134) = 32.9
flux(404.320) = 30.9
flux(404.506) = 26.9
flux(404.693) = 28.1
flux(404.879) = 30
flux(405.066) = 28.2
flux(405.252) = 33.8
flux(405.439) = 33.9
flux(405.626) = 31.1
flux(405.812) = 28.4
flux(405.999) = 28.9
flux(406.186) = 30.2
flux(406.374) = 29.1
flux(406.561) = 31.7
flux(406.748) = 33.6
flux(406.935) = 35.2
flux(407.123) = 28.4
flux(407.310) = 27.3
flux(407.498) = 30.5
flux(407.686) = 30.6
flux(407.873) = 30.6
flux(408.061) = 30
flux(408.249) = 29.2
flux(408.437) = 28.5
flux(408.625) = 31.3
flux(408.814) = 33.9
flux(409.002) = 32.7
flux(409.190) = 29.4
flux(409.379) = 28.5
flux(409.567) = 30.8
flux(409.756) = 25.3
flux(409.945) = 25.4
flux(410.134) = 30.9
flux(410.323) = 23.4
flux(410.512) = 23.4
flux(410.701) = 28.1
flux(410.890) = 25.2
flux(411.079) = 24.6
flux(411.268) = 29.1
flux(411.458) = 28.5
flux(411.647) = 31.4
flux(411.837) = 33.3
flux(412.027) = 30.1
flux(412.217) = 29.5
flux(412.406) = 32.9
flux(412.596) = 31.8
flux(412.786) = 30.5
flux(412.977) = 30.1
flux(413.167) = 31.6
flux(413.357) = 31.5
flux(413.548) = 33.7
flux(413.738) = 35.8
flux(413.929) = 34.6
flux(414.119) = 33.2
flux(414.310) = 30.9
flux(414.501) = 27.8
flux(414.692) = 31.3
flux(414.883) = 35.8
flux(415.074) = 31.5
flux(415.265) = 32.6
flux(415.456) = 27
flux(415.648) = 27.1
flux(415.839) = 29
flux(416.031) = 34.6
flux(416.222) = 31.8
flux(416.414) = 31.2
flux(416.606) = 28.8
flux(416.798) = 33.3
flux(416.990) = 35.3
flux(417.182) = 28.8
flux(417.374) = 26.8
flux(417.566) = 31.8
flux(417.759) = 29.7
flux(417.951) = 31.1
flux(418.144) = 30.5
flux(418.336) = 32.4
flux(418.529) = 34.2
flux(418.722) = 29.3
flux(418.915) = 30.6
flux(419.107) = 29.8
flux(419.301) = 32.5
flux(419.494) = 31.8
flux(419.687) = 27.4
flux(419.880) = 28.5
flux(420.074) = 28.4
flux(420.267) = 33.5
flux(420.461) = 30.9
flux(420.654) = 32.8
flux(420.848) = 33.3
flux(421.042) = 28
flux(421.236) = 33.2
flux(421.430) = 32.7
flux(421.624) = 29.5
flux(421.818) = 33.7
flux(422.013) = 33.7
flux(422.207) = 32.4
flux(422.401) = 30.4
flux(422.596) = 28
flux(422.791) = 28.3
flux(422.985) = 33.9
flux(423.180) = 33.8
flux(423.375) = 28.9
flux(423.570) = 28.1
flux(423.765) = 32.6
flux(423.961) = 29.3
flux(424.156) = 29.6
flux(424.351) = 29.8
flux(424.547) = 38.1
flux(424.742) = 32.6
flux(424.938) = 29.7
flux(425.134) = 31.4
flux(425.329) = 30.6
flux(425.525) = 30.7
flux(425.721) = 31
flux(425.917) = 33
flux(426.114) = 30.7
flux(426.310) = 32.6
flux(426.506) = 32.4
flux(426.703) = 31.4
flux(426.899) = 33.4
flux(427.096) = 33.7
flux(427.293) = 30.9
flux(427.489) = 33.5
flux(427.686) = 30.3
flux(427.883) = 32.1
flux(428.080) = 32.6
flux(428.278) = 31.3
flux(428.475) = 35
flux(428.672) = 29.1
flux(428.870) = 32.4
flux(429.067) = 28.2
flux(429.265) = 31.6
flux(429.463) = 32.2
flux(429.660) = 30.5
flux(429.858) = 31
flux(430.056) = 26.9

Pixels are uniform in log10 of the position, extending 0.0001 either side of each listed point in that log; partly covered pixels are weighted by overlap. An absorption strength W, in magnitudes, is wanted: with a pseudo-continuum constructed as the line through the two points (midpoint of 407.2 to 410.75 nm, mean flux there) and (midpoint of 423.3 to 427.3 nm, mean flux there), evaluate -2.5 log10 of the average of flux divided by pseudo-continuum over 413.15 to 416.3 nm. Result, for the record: -0.07 mag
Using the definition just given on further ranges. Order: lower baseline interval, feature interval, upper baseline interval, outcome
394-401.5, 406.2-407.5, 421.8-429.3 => -0.07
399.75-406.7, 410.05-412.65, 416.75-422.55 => 0.09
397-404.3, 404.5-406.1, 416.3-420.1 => 0.01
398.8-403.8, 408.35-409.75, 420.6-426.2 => 0.03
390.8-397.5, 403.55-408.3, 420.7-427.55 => -0.11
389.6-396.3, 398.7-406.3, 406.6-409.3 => -0.06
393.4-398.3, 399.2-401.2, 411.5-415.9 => -0.15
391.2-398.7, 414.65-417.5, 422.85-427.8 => -0.04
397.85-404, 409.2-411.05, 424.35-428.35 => 0.18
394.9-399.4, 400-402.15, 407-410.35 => -0.14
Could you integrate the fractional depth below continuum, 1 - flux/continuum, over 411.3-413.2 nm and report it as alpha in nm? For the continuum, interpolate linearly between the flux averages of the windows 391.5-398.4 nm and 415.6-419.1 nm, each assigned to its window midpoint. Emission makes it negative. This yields -0.08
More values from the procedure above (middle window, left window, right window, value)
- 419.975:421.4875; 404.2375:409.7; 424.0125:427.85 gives -0.01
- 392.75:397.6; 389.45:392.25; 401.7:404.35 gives 1.00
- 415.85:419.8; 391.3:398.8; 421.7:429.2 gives -0.13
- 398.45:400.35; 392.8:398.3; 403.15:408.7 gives -0.31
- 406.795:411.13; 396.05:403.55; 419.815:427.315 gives 0.10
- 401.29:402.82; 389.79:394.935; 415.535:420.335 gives -0.18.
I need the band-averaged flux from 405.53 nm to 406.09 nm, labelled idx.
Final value 29.5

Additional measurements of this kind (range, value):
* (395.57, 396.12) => 27.5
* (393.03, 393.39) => 16.2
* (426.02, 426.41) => 31.7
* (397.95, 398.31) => 29.4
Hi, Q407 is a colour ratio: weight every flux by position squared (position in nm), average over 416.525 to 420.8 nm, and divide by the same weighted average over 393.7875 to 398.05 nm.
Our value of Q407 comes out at 1.39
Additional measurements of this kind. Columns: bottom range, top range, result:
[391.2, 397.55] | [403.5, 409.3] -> 1.31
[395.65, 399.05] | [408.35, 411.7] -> 1.20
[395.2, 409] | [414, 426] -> 1.15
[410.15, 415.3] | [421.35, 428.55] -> 1.10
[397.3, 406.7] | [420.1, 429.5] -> 1.15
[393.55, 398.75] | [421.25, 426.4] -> 1.40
